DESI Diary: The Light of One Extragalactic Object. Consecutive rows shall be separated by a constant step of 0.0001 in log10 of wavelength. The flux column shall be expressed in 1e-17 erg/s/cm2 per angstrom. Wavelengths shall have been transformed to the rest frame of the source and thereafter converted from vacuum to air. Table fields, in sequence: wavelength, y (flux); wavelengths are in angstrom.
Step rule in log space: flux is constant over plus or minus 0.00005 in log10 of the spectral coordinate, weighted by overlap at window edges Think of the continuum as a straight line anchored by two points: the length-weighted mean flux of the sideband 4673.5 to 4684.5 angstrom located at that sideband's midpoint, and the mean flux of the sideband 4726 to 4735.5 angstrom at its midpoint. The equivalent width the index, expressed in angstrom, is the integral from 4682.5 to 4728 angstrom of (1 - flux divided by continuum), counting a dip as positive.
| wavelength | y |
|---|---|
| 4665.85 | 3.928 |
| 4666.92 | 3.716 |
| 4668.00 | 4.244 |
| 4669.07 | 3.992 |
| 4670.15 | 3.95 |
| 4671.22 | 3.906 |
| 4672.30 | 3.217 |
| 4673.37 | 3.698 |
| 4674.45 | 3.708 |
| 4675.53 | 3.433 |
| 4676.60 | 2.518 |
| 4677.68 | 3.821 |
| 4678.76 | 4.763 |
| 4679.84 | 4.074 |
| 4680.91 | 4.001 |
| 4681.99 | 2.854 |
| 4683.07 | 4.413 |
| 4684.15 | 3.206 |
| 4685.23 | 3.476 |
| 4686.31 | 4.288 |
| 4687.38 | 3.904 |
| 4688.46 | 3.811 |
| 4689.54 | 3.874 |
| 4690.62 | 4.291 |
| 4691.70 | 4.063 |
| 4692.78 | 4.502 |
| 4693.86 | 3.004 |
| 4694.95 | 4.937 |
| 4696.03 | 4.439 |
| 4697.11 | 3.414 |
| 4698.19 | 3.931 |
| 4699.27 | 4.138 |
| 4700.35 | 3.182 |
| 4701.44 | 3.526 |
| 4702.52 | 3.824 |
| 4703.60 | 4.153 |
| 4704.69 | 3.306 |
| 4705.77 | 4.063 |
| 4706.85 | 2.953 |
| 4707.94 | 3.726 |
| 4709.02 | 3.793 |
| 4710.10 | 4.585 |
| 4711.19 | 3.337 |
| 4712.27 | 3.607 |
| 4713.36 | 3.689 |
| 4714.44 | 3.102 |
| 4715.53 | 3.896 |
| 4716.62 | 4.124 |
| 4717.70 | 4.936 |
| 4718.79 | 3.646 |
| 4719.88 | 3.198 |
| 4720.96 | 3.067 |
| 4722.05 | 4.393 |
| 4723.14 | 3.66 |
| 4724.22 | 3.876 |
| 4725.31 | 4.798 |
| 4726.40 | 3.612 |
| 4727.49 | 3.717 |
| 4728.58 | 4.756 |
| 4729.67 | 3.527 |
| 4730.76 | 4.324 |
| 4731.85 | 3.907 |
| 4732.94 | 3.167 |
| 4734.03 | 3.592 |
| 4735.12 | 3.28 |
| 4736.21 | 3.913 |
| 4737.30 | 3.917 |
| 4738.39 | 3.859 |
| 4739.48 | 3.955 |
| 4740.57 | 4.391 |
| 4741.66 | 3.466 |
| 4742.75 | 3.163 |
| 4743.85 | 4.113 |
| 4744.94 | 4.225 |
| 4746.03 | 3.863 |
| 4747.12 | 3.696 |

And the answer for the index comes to -1.4 angstrom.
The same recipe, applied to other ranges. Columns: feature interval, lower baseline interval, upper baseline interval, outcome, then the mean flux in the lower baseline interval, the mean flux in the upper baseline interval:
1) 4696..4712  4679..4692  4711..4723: 0.2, 3.87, 3.74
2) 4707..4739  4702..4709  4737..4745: -0.4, 3.68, 3.87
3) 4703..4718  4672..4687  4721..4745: 0.0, 3.69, 3.87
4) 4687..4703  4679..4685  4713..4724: -0.7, 3.75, 3.78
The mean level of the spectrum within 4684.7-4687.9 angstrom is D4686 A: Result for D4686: 3.9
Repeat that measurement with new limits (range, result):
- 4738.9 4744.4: 3.82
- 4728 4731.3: 4.19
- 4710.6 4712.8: 3.49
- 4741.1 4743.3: 3.32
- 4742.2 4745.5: 3.83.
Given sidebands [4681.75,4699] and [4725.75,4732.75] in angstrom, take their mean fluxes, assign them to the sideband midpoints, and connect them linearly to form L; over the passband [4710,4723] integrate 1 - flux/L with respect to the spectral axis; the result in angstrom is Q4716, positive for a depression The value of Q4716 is 0.55 angstrom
